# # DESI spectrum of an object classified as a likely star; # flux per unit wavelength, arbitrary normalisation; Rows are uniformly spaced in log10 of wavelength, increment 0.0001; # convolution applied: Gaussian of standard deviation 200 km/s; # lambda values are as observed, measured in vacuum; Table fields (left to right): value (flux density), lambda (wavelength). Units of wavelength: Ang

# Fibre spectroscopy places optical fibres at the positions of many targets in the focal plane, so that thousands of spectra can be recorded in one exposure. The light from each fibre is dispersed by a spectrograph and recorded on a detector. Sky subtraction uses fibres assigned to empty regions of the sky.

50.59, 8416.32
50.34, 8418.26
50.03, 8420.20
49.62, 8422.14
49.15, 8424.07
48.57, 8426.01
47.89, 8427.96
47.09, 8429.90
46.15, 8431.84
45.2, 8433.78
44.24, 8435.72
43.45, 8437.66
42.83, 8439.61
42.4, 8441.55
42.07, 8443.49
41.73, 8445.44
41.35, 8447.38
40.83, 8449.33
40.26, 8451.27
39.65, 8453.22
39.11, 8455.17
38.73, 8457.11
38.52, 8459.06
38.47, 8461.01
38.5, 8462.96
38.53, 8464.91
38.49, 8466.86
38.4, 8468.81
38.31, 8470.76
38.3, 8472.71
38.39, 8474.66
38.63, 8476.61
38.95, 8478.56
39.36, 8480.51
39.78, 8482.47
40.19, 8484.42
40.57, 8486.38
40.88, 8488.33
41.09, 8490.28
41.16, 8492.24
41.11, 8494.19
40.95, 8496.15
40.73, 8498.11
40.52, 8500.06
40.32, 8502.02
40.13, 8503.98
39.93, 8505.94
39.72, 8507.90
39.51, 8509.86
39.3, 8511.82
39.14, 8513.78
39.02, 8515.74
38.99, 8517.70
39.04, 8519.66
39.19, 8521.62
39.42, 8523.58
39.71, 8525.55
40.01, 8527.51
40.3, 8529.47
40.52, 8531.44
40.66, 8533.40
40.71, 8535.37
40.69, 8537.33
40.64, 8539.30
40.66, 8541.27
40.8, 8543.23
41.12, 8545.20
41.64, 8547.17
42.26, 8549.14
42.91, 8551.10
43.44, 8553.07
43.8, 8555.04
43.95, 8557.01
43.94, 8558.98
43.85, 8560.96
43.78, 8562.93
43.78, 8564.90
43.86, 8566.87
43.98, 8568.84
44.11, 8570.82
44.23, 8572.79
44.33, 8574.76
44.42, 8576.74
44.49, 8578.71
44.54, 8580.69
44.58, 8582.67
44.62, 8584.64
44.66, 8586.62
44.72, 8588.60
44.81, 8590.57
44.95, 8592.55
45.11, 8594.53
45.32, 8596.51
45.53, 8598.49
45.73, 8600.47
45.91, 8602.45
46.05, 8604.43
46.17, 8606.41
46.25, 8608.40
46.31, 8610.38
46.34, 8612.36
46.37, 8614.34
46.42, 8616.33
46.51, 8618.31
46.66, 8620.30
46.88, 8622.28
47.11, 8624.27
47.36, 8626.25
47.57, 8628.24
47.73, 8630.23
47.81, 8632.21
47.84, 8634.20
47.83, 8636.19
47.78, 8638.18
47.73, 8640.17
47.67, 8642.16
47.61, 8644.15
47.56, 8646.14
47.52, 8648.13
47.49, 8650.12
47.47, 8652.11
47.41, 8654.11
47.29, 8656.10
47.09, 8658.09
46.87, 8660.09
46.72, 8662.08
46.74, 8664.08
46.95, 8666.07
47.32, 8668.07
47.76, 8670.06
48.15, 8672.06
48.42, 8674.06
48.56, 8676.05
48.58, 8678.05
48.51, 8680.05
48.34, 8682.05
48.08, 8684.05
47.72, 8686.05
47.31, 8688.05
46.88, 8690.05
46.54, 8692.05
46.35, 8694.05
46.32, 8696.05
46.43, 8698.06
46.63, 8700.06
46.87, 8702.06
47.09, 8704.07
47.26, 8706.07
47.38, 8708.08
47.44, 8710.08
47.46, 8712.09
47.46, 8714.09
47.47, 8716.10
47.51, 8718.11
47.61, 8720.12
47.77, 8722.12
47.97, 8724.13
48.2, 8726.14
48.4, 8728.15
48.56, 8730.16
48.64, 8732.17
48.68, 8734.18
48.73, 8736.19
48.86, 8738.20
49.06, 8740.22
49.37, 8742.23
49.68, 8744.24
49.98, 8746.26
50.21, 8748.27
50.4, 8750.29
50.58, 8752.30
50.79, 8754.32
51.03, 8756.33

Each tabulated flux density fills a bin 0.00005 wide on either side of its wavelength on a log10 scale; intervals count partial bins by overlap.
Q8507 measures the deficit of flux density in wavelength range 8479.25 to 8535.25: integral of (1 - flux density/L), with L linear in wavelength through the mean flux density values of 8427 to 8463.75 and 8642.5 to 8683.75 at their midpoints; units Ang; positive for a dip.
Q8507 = 4.6 Ang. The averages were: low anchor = 42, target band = 40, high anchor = 47.6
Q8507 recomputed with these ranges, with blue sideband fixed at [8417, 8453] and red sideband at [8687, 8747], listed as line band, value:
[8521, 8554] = 3.7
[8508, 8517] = 1.3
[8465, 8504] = 5.0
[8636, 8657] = -0.2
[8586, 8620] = 0.7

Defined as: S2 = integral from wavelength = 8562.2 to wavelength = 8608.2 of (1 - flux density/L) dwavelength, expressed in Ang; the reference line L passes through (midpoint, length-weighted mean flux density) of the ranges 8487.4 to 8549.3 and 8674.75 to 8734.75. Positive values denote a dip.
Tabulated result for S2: -2.03 Ang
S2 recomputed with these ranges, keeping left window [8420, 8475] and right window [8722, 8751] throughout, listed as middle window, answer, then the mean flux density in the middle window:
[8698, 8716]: 0.4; 47.2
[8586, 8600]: 0.2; 45.1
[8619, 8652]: -0.6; 47.5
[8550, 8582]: 0.7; 44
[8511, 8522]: 1.2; 39.1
